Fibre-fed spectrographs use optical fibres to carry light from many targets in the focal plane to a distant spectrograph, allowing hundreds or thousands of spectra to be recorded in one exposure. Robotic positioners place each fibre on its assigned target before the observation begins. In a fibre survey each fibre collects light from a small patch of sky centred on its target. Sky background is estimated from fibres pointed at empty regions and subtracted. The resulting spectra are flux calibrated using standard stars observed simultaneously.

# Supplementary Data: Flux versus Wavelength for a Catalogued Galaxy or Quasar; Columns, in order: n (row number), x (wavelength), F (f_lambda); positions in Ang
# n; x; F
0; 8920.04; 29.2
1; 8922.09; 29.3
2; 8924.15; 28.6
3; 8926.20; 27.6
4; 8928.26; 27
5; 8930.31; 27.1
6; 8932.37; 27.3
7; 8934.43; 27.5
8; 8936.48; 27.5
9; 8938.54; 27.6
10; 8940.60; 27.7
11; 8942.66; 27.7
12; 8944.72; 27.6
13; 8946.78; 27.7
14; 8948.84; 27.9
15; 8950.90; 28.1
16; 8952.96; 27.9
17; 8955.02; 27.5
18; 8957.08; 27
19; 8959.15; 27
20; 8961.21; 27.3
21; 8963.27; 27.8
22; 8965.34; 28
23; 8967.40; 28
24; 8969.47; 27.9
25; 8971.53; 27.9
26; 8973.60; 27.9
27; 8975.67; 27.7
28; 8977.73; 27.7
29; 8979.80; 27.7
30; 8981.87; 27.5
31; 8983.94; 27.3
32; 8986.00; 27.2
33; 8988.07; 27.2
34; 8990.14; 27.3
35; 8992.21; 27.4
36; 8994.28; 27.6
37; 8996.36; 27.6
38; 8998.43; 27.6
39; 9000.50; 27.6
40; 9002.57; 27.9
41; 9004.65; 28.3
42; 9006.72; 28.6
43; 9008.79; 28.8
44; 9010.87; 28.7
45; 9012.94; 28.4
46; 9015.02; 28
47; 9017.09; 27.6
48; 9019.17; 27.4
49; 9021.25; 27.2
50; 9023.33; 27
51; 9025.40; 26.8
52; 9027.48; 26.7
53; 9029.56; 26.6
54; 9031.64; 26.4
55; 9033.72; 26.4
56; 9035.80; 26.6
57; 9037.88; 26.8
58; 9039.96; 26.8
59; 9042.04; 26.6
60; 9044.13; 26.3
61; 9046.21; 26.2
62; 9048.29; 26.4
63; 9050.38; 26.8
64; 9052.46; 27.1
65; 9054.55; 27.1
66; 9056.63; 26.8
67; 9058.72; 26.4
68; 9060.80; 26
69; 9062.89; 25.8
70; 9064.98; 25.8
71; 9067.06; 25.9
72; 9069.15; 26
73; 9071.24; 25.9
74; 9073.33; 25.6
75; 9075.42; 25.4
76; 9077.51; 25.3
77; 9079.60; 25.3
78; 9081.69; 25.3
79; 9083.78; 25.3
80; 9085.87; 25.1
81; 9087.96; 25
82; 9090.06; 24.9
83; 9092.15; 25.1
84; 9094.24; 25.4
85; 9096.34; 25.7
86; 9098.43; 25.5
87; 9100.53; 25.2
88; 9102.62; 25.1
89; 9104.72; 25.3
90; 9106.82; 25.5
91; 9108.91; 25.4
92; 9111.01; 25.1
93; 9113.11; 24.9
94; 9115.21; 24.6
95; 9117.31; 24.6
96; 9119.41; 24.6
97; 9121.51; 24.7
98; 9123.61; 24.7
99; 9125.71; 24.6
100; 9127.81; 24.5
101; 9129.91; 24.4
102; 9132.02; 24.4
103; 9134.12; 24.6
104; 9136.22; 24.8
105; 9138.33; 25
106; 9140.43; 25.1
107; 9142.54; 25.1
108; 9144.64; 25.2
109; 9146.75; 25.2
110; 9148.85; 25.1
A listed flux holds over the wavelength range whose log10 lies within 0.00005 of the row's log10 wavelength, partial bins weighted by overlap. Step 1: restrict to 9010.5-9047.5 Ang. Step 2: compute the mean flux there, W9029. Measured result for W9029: 27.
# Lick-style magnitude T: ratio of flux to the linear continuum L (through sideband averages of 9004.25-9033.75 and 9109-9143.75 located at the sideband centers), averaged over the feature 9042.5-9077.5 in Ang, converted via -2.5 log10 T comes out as 0.01 mag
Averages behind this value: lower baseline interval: 27.6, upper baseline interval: 24.7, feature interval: 26.2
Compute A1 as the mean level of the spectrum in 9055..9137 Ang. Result 25.3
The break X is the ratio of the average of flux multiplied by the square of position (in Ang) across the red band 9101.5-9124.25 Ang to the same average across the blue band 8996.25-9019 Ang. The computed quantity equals 0.9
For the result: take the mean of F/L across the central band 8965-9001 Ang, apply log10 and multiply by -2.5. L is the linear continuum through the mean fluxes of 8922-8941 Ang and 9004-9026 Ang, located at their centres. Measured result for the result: 0.01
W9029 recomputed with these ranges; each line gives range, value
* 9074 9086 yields 25.3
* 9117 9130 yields 24.6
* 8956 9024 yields 27.7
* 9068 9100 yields 25.4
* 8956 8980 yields 27.7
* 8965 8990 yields 27.7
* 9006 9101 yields 26.4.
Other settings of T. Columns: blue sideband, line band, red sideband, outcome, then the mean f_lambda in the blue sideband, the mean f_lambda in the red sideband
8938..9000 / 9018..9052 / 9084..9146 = -0.01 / 27.6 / 25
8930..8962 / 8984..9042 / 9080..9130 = -0.04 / 27.5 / 25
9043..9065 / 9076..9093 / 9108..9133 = 0.02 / 26.4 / 24.7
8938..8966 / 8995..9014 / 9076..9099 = -0.06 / 27.6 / 25.3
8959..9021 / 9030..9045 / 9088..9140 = 0.01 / 27.8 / 24.9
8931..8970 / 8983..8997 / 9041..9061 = -0.01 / 27.6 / 26.6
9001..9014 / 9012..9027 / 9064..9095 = 0.02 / 28.4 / 25.4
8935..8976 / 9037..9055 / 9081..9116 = -0.02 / 27.7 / 25.2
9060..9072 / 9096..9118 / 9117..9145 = 0.00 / 25.9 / 24.7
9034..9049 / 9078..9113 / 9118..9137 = 0.00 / 26.5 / 24.6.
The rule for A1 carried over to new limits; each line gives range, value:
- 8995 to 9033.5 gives 27.6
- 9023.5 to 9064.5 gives 26.6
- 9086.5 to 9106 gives 25.2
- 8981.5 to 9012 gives 27.8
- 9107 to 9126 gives 24.8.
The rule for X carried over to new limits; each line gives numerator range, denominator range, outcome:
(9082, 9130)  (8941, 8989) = 0.93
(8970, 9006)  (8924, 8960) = 1.01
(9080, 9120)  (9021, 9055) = 0.96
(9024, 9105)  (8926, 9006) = 0.96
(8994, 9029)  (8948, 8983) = 1.01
